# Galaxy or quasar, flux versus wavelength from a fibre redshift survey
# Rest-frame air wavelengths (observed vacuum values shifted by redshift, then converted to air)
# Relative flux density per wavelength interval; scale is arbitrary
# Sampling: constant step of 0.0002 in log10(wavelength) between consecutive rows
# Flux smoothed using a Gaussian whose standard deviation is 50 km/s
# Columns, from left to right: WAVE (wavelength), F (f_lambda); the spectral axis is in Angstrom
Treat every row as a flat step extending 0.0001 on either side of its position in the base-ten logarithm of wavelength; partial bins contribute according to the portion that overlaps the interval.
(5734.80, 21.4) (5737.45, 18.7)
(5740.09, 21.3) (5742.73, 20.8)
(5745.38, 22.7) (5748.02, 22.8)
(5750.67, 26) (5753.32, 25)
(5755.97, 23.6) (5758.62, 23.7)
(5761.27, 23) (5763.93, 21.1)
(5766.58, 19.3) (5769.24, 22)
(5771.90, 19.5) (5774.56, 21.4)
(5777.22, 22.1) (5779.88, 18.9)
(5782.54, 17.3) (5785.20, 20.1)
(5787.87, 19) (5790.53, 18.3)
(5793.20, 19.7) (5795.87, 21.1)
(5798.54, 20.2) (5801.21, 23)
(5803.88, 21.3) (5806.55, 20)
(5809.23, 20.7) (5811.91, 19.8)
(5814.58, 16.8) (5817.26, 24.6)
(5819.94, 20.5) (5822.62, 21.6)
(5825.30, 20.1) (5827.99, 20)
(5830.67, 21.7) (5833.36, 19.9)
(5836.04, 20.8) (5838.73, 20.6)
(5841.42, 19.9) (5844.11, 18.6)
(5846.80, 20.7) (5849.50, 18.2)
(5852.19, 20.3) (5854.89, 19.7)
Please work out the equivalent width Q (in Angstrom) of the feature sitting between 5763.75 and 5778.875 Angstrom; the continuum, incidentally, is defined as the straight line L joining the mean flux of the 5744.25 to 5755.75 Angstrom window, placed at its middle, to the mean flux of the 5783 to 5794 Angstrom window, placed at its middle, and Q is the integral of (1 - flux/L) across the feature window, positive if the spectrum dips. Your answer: 0.33 Angstrom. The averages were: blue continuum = 24.1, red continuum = 19.1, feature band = 20.8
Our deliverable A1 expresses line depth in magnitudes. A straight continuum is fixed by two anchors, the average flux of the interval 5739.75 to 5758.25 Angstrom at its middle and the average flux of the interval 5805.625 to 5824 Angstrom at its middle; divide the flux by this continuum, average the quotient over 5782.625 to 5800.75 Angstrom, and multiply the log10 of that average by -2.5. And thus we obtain 0.09 mag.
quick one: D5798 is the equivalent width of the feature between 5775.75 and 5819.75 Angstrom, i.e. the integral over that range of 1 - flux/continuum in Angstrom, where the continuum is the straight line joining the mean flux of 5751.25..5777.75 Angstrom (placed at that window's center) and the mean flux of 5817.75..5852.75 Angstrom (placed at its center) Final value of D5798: 2.27 Angstrom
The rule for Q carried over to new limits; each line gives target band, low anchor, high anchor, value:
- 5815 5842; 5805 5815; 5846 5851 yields -1.9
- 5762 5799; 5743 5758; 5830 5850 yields 4.1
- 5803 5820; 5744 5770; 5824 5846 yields 0.4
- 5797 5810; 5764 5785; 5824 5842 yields -0.5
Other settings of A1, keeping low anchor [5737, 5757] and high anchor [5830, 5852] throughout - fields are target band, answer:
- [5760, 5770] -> 0.05 mag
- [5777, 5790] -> 0.13 mag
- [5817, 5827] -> -0.04 mag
